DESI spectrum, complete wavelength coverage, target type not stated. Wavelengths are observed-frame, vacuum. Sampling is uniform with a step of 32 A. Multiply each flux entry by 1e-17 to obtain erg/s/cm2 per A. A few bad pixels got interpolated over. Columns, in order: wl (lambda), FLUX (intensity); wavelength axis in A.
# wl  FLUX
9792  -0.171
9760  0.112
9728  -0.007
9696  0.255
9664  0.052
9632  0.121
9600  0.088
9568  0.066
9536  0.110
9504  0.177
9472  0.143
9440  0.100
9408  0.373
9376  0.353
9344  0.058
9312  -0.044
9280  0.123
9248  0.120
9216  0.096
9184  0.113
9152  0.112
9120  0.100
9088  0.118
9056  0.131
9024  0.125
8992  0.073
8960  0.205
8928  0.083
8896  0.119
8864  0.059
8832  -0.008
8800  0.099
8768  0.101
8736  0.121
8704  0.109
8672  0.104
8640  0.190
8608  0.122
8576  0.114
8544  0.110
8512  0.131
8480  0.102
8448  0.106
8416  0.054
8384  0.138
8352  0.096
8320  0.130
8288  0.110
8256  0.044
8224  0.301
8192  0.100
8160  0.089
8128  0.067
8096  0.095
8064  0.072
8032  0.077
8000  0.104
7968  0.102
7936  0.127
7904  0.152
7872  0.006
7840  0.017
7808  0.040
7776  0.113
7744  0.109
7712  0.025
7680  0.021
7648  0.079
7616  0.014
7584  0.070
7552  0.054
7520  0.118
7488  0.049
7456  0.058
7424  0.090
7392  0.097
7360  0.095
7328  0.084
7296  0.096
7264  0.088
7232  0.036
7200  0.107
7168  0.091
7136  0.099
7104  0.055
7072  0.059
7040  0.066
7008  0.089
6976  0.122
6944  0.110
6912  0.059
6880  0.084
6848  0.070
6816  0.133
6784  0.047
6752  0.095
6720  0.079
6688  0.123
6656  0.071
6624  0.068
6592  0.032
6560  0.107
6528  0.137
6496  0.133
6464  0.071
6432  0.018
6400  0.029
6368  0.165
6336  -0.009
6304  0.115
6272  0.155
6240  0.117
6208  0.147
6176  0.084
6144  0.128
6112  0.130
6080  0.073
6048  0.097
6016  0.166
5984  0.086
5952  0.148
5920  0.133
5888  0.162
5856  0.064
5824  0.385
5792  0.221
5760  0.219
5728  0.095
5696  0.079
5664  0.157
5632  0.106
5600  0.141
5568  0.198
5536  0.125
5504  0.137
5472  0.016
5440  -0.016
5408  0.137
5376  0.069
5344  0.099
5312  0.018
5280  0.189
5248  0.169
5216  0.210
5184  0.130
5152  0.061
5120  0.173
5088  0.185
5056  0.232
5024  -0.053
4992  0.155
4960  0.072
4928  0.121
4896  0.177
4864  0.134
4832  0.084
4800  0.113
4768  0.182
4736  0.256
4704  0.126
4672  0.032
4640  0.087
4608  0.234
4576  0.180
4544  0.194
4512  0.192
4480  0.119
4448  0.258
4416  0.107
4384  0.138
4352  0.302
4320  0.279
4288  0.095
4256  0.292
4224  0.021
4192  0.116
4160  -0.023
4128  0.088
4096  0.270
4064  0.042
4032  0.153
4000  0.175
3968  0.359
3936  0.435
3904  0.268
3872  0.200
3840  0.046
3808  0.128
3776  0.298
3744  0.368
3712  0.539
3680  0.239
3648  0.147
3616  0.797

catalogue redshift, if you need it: 1.20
